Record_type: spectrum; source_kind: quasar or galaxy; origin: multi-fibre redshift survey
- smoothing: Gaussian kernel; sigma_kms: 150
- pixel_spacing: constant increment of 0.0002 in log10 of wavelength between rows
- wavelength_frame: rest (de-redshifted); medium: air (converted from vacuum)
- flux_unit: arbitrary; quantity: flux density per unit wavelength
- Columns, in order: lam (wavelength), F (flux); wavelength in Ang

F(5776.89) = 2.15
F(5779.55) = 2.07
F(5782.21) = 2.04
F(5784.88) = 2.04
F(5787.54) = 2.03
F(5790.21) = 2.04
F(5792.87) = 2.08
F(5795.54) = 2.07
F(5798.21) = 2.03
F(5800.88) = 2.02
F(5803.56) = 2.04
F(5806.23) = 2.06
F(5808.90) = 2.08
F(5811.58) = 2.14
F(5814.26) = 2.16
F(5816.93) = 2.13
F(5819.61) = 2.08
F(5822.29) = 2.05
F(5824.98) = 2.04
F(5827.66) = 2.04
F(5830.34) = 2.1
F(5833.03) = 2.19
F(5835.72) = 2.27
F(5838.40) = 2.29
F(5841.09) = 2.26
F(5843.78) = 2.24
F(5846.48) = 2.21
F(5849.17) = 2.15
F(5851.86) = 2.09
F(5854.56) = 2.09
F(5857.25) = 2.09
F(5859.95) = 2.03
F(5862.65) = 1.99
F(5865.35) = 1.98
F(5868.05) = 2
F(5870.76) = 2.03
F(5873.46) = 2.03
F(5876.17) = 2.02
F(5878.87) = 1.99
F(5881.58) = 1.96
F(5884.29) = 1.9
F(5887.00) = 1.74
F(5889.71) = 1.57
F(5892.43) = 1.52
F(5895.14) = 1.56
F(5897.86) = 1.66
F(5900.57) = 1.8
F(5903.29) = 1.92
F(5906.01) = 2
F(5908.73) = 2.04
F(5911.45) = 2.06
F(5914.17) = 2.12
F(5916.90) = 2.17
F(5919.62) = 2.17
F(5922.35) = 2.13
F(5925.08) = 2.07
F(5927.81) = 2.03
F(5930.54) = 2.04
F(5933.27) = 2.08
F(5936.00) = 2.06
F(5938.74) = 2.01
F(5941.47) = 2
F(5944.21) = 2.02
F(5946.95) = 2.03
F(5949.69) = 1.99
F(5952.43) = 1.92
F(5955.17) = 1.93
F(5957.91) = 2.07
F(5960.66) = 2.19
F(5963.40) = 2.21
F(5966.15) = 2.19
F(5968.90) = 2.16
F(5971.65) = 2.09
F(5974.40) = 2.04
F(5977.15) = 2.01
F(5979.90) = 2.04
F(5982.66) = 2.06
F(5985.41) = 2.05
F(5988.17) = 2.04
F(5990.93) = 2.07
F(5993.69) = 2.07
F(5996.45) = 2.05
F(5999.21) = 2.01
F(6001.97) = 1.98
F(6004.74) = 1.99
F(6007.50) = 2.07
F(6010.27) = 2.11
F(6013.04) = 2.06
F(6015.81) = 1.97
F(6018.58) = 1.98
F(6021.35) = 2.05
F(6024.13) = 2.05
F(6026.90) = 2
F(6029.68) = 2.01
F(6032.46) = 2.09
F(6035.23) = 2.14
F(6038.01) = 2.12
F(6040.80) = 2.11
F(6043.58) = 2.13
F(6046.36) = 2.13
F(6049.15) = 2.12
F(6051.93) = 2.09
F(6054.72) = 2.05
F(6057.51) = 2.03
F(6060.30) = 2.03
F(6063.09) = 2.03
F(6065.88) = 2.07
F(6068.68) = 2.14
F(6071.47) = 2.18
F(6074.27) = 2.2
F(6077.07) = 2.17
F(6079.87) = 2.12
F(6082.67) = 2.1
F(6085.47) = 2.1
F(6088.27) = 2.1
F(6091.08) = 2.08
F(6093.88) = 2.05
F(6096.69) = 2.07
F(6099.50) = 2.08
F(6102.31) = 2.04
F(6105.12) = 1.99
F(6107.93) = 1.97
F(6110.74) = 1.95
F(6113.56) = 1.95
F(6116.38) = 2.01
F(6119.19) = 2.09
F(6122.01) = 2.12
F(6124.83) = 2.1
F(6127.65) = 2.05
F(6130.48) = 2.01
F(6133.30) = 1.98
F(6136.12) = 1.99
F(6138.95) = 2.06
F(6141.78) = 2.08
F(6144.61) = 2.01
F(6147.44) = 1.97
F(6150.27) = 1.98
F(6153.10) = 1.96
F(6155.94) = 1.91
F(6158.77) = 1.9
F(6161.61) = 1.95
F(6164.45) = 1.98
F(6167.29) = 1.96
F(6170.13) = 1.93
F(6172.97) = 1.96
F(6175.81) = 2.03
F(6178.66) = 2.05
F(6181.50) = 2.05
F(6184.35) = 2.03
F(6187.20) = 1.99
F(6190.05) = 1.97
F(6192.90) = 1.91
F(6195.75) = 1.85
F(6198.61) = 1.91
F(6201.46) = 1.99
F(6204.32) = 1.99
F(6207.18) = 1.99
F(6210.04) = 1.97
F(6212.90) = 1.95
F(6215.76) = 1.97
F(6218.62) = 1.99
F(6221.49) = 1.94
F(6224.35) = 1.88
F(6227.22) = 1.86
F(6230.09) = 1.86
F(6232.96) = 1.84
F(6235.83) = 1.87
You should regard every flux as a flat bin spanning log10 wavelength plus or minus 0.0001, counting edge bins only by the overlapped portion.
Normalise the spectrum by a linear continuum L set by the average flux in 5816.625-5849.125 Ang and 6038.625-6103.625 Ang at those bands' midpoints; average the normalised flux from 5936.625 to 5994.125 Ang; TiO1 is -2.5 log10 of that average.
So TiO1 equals 0.04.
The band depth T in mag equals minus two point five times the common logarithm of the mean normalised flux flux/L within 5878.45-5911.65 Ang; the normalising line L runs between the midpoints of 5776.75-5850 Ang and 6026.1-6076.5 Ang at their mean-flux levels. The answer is 0.16 mag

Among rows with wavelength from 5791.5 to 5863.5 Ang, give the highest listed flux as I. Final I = 2.29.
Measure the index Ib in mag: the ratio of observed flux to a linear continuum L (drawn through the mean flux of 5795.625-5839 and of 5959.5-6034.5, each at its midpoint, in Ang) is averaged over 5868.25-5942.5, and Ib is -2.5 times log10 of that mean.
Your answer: 0.07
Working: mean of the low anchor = 2.1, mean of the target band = 1.95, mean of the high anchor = 2.06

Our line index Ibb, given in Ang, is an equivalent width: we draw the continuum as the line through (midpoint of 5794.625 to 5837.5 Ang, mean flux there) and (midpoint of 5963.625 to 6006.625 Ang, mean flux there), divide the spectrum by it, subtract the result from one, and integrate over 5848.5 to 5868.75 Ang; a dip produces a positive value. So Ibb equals 0.35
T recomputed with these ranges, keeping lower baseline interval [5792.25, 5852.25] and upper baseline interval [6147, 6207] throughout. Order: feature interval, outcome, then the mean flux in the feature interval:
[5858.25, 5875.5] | 0.049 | 2.01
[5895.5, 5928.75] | 0.044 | 2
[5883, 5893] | 0.231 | 1.69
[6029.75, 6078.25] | -0.044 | 2.1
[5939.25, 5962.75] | 0.022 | 2.02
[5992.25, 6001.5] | 0.004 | 2.04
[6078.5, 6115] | -0.024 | 2.05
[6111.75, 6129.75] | -0.031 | 2.05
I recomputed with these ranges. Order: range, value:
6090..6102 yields 2.08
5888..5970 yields 2.21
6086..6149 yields 2.12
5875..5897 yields 2.02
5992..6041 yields 2.14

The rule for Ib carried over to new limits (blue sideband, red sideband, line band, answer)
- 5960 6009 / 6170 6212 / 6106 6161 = 0.00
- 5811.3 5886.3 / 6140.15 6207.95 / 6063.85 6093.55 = -0.06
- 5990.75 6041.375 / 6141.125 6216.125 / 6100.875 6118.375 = 0.01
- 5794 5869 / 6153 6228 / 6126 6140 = -0.02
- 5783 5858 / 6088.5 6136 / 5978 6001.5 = 0.01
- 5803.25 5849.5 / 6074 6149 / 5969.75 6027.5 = 0.03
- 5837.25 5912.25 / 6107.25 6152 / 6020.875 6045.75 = -0.04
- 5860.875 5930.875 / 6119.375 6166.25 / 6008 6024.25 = -0.03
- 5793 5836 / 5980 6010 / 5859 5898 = 0.11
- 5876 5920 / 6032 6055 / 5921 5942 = -0.06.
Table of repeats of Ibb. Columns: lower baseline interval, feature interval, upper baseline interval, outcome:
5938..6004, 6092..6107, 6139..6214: -0.3 Ang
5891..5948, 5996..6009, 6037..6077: 0.2 Ang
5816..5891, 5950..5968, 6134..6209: -0.5 Ang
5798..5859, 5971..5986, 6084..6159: 0.2 Ang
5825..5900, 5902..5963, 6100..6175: -1.6 Ang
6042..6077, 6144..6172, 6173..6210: 0.8 Ang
